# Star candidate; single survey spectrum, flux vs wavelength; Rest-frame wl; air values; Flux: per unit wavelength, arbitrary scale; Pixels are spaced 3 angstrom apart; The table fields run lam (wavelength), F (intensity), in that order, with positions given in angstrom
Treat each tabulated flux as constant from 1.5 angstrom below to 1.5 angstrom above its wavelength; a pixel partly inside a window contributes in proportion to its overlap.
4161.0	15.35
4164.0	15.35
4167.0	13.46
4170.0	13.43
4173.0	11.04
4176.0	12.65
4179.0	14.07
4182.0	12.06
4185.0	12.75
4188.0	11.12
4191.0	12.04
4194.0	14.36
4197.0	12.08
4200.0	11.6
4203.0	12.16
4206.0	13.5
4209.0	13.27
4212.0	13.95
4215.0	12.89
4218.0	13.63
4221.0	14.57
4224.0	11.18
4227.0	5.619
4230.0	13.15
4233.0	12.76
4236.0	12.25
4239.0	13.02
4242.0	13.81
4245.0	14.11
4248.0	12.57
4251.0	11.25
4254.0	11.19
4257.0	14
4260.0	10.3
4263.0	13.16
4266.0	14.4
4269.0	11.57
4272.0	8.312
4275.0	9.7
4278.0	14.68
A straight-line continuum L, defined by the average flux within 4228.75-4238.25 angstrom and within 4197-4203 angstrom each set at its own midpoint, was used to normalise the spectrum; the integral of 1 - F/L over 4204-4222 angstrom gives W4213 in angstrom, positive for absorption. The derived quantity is -2.02 angstrom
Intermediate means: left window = 11.9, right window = 12.7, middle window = 13.6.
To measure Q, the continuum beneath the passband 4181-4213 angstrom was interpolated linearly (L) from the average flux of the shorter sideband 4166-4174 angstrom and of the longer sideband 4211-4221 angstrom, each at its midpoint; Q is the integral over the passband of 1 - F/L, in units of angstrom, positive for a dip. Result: 1.53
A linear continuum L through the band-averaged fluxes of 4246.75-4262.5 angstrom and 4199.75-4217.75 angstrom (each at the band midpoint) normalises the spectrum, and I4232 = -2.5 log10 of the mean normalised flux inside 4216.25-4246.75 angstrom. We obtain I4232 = 0.01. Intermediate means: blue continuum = 13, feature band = 12.4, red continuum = 11.9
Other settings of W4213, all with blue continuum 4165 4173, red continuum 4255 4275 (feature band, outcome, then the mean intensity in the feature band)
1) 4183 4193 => 0.59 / 12.1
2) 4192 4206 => 0.07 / 12.6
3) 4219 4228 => 1.06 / 10.9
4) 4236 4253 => -1.10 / 12.8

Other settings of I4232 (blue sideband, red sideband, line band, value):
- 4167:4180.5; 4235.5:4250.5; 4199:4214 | 0.00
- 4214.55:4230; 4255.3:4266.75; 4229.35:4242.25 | -0.07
